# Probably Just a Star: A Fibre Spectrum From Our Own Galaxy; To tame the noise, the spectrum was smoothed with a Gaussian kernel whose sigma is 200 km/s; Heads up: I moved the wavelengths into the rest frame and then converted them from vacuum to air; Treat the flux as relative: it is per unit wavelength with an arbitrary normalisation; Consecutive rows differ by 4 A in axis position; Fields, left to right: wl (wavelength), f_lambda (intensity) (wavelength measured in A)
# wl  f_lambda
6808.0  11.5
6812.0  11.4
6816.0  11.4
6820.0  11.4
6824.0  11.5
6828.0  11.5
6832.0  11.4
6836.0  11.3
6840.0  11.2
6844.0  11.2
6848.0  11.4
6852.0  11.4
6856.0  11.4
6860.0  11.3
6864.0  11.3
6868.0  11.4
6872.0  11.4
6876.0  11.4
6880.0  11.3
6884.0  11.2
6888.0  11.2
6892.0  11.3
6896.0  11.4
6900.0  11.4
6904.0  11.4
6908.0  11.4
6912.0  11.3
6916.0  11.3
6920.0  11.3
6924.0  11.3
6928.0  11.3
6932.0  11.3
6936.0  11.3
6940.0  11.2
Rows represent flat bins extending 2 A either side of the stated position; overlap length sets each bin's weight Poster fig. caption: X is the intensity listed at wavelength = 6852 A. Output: 11.4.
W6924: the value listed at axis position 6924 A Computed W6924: 11.3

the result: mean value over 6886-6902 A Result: 11.3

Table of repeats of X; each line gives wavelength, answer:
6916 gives 11.3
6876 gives 11.4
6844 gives 11.2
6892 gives 11.3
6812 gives 11.4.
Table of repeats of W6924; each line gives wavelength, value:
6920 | 11.3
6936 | 11.3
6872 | 11.4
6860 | 11.3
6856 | 11.4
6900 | 11.4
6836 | 11.3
